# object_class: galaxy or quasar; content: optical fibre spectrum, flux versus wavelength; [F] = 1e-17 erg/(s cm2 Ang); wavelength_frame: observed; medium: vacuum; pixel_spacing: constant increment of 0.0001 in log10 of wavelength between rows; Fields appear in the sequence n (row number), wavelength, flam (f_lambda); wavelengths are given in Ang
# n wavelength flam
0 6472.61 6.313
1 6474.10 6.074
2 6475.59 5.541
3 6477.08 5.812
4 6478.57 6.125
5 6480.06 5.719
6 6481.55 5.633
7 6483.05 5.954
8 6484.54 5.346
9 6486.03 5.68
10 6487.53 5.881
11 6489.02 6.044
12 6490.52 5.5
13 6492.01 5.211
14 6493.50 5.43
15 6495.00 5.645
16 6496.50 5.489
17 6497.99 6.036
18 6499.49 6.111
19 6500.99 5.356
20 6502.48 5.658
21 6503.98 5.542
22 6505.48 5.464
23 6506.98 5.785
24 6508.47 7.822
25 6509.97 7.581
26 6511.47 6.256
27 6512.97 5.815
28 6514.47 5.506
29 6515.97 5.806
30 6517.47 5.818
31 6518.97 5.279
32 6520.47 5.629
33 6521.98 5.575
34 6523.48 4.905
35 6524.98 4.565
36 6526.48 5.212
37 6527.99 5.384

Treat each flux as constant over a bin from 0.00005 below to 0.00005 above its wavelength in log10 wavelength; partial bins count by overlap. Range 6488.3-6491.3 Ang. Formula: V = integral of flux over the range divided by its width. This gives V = 5.76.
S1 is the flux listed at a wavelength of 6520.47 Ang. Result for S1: 5.629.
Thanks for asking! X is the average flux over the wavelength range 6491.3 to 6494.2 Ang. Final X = 5.33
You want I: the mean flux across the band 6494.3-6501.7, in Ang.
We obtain 5.73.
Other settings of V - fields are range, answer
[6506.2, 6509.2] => 6.8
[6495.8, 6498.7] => 5.78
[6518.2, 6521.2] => 5.46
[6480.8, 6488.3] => 5.7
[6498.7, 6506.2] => 5.63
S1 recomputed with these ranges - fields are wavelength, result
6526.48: 5.212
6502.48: 5.658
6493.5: 5.43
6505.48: 5.464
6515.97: 5.806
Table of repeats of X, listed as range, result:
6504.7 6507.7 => 5.61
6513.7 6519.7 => 5.61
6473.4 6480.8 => 5.86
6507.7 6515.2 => 6.6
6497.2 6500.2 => 6.07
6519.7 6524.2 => 5.37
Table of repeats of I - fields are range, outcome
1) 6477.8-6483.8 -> 5.86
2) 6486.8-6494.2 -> 5.62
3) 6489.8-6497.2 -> 5.46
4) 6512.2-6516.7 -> 5.71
